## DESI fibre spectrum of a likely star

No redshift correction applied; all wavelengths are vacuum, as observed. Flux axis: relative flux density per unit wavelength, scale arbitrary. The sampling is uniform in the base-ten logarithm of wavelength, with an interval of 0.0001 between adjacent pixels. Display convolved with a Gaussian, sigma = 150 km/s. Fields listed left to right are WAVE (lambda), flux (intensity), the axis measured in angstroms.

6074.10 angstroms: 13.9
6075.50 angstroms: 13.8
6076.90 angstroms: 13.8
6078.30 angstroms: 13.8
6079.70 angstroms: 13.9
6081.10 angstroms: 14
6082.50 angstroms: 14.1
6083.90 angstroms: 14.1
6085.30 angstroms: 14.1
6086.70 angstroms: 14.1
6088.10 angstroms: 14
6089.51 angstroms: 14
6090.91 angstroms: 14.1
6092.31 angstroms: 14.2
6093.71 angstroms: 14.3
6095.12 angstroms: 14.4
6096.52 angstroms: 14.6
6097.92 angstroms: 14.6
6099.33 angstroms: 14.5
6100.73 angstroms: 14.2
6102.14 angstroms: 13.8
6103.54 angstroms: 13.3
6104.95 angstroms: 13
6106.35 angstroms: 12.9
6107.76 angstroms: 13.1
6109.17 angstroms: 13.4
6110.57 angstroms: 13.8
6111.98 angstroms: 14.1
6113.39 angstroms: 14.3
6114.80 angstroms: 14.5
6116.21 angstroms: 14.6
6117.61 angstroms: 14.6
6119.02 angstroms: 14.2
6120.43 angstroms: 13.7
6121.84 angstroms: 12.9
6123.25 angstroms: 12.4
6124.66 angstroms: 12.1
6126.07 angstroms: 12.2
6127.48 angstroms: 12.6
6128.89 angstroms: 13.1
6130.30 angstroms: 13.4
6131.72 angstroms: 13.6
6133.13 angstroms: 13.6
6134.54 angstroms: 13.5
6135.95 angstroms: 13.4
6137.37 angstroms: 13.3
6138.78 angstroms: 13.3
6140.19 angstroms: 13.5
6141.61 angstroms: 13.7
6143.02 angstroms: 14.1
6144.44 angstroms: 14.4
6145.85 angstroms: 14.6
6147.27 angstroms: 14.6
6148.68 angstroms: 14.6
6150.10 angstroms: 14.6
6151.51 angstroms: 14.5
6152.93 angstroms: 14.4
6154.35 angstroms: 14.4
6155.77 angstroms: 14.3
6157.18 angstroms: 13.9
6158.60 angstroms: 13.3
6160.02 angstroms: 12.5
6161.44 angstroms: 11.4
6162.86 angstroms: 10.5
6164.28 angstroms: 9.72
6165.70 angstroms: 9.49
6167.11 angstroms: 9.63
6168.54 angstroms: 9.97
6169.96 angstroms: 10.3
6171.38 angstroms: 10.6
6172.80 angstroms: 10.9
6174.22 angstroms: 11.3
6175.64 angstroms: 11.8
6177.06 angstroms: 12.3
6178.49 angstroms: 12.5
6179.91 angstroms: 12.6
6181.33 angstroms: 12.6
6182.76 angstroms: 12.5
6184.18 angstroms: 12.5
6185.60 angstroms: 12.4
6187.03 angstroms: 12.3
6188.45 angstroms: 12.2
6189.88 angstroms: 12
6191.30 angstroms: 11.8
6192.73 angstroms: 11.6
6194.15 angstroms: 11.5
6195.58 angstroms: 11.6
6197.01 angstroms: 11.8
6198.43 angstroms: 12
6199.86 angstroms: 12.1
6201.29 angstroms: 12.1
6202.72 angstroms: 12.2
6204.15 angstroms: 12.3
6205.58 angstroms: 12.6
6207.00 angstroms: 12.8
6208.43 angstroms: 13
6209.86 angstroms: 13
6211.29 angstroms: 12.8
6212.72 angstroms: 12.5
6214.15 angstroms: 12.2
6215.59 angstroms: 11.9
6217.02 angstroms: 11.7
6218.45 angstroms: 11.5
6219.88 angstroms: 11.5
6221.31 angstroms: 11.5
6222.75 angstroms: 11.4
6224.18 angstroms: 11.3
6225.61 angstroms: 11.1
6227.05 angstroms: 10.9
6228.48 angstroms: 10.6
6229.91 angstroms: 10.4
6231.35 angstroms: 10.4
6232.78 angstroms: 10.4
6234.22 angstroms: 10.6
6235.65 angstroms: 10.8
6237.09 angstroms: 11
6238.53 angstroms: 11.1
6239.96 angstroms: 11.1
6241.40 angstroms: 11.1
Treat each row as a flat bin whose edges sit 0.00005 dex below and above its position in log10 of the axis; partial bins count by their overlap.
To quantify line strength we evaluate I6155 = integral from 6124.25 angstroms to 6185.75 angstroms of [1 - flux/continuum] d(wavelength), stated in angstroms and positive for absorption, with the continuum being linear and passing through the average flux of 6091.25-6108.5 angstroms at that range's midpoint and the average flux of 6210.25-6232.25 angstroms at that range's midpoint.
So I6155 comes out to 0.5 angstroms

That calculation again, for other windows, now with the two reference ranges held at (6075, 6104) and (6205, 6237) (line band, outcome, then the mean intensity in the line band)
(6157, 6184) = 2.4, 11.4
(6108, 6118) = -0.4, 14.1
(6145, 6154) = -1.1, 14.5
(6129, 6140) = -0.2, 13.4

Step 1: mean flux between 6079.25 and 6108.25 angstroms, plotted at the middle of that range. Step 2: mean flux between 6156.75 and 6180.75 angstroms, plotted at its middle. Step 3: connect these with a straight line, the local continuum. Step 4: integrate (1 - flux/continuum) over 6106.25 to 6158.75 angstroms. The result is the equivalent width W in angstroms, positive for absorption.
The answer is -4.9 angstroms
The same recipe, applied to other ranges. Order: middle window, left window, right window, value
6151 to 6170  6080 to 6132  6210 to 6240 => 0.89 angstroms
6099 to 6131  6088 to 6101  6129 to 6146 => 1.14 angstroms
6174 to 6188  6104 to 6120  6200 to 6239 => 0.12 angstroms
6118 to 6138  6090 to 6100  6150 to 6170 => 0.14 angstroms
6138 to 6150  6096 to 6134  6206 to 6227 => -0.91 angstroms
